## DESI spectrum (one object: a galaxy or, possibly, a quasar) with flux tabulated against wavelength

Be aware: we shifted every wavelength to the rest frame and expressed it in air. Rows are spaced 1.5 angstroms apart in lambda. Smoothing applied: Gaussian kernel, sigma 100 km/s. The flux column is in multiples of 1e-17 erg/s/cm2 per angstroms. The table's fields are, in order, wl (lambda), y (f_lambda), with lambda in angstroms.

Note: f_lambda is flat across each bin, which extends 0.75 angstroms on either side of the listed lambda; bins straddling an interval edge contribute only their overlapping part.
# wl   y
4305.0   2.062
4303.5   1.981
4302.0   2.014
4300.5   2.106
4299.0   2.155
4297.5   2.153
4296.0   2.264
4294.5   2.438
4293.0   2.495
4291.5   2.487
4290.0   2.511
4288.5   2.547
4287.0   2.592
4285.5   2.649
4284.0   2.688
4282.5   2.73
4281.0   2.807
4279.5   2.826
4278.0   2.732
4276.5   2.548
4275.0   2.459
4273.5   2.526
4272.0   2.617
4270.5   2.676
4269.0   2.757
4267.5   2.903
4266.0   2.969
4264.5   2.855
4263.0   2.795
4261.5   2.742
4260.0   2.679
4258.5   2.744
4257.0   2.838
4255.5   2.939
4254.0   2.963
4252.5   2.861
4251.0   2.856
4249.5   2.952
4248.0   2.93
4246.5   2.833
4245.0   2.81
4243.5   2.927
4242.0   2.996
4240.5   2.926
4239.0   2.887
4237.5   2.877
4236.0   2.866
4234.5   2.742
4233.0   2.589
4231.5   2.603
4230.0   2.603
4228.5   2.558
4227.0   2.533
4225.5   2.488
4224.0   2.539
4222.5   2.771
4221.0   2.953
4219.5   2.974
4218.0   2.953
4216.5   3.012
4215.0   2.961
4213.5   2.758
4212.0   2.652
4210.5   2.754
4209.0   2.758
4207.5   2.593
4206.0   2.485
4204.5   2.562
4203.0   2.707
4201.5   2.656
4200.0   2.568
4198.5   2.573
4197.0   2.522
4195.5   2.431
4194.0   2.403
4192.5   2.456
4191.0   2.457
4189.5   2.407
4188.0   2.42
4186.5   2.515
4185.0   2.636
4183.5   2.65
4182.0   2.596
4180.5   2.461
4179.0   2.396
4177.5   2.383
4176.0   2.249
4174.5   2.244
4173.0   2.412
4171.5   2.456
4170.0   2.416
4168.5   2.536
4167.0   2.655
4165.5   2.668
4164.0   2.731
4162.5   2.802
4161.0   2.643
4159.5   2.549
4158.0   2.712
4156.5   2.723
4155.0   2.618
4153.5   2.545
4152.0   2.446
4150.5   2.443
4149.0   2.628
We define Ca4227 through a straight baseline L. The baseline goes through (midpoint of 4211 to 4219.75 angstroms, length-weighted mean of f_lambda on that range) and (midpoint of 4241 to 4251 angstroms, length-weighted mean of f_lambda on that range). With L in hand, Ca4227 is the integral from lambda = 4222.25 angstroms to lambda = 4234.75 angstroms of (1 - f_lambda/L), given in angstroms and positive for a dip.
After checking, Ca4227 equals 1.3 angstroms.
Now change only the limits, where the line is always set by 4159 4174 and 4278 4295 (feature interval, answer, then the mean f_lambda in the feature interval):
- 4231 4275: -3.4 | 2.81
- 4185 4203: 0.6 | 2.51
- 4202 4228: -1.3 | 2.73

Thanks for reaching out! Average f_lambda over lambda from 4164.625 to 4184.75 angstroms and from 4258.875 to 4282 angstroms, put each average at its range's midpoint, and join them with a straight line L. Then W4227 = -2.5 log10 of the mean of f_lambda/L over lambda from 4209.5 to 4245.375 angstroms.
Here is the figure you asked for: -0.07 mag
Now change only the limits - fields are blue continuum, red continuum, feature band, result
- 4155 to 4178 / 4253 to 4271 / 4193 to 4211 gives 0.03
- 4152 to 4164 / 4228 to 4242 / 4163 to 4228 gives 0.05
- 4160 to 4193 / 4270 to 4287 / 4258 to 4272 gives -0.06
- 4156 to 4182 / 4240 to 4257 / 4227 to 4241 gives 0.04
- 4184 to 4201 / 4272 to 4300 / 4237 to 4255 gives -0.16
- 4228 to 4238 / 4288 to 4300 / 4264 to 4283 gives -0.10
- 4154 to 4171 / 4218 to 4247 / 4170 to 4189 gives 0.09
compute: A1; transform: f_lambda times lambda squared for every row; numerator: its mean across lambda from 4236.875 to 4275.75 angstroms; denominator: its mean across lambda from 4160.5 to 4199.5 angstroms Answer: 1.17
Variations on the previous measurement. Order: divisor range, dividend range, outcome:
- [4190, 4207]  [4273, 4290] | 1.09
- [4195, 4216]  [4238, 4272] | 1.10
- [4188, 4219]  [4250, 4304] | 1.03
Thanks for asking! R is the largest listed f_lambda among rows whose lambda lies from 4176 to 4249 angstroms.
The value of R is 3.012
